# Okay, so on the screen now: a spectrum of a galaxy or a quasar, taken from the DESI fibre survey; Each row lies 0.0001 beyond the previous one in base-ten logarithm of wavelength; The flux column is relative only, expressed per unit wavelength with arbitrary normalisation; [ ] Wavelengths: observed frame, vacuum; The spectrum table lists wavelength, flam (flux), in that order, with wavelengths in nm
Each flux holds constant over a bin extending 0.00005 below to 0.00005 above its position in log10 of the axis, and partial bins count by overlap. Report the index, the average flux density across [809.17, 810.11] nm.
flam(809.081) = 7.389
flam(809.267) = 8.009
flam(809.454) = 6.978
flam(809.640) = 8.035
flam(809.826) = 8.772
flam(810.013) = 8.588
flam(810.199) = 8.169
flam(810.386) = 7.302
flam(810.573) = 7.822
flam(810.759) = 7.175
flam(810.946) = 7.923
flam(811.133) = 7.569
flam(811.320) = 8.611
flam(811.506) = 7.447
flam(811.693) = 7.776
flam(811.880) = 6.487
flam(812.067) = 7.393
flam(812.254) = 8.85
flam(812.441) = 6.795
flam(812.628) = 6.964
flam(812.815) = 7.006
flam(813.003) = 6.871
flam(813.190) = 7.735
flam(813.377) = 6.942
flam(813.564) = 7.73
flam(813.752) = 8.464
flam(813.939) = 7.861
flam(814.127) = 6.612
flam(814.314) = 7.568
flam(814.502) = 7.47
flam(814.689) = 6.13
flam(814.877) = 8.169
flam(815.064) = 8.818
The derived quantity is 8.08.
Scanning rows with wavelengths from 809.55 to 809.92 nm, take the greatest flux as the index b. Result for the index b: 8.772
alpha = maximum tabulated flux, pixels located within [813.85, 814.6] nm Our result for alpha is 7.861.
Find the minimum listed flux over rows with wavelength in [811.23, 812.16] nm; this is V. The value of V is 6.487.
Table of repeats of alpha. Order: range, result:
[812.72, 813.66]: 7.735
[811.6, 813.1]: 8.85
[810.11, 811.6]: 8.611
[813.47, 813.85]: 8.464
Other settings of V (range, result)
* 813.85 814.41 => 6.612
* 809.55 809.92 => 8.035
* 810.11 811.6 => 7.175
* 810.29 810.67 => 7.302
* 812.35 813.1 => 6.795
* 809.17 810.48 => 6.978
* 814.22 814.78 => 6.13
